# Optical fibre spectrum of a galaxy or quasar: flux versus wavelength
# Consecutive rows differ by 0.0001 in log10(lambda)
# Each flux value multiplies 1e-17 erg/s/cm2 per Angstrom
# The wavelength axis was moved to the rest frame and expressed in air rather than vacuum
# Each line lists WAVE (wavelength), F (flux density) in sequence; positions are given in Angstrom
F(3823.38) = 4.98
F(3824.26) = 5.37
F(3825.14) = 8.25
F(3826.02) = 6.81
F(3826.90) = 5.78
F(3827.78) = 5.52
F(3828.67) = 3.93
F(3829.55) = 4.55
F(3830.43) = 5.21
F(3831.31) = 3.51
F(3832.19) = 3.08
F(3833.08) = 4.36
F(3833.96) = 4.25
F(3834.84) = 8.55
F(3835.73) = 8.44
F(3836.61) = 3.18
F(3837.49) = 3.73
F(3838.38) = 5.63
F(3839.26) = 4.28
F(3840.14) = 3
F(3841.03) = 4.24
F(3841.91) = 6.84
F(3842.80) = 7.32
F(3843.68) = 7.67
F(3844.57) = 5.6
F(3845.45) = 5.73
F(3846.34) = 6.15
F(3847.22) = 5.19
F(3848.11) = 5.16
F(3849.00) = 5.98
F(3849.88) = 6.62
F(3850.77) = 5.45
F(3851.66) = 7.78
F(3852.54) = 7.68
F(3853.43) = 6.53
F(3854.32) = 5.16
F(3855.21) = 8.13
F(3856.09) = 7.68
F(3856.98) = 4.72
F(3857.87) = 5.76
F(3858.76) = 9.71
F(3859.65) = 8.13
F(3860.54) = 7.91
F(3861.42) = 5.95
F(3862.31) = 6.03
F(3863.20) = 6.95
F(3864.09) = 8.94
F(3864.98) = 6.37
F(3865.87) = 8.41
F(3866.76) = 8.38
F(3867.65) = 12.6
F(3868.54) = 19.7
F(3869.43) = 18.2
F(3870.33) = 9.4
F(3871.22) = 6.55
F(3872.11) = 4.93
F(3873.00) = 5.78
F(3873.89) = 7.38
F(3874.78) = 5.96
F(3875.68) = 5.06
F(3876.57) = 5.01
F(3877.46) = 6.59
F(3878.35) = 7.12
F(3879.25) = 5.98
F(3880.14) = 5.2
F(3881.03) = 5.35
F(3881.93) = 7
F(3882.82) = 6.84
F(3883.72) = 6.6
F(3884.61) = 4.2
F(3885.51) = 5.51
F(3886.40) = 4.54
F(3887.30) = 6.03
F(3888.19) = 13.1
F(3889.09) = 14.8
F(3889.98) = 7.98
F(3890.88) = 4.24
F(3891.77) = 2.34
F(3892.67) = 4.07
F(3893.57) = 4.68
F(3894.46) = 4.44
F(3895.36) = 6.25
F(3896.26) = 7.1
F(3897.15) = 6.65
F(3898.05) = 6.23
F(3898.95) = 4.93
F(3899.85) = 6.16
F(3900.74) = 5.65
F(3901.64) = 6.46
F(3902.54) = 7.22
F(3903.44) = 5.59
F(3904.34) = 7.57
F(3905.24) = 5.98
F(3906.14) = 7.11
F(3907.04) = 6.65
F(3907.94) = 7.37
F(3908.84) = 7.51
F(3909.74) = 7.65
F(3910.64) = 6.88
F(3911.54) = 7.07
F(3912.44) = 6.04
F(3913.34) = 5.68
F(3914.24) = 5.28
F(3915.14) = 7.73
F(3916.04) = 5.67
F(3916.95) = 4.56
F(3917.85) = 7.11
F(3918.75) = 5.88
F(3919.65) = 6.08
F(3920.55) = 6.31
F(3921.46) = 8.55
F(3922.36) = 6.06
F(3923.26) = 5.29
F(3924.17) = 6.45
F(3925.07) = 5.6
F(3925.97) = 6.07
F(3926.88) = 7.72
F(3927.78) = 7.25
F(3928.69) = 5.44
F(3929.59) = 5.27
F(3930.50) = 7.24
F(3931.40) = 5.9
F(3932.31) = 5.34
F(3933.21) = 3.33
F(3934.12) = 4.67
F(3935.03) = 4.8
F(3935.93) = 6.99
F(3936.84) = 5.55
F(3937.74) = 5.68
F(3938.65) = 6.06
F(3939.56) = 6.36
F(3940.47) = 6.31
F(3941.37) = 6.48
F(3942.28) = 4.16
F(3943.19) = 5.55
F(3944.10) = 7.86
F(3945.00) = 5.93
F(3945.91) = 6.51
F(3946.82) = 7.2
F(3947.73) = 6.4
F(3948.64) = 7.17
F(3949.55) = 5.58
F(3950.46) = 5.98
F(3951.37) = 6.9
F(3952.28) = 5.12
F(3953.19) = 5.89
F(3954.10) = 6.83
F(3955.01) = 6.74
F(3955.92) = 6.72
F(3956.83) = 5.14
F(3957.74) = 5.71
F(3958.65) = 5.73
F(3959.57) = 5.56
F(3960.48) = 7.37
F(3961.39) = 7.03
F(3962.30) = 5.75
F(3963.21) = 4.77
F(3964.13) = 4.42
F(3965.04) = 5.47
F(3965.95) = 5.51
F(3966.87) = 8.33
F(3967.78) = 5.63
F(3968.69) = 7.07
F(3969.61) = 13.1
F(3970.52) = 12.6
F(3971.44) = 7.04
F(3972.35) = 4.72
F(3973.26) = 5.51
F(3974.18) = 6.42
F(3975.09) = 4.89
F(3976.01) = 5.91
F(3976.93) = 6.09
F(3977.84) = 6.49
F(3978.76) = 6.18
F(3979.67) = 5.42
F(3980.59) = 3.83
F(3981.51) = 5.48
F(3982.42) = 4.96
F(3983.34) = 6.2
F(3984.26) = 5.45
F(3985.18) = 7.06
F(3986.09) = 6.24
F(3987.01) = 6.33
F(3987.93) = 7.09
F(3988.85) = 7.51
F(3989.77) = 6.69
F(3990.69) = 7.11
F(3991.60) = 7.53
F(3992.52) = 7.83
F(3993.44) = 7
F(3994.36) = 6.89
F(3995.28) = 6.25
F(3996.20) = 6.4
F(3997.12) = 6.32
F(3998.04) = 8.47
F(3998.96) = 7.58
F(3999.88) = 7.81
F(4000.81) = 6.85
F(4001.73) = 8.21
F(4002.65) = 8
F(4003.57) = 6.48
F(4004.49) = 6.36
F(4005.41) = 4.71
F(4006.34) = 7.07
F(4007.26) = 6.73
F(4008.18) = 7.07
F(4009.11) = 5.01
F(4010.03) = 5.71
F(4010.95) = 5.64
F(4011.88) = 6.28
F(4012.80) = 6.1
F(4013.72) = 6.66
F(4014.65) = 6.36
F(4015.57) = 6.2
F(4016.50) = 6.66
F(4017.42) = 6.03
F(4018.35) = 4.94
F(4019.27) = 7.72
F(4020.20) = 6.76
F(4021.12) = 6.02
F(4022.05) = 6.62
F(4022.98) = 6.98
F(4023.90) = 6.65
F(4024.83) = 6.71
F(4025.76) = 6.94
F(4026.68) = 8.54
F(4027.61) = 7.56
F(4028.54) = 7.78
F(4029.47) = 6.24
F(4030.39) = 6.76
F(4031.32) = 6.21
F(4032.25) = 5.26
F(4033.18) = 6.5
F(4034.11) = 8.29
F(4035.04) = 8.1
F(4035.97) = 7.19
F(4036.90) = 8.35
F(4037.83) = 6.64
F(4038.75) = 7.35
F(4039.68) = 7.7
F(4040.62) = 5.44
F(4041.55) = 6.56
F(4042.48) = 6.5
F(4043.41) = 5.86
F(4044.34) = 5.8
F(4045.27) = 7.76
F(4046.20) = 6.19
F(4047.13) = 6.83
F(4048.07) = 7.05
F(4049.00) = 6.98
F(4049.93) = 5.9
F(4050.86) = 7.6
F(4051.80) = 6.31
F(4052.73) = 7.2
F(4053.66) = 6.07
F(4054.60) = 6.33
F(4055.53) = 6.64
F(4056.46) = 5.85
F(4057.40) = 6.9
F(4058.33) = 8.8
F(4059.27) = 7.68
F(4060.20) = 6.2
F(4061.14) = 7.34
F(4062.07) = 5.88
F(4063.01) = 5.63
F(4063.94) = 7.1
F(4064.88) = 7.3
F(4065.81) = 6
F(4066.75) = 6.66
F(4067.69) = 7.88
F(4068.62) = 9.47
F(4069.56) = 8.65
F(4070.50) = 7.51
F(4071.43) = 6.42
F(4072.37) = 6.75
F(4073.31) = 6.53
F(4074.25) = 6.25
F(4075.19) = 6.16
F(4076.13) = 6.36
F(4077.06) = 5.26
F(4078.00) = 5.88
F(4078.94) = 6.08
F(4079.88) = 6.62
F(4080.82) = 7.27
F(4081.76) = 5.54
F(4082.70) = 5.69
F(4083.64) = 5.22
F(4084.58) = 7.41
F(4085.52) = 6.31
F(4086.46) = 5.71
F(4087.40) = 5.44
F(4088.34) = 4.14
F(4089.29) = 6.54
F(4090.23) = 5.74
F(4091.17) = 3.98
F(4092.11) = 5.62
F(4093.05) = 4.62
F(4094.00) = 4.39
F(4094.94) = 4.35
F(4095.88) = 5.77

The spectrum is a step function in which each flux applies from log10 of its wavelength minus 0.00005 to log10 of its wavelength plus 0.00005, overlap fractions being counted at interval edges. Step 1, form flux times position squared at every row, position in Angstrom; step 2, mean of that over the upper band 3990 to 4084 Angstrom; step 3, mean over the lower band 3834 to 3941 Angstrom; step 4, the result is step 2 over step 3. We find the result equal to 1.11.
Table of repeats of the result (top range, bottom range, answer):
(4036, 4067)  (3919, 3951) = 1.17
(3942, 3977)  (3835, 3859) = 1.13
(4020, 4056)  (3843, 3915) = 1.07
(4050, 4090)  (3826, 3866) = 1.22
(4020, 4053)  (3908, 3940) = 1.18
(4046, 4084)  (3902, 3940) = 1.15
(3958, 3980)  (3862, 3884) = 0.87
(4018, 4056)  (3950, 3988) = 1.12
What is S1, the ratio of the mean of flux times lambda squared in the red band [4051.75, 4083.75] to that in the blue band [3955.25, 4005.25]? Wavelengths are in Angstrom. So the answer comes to 1.1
